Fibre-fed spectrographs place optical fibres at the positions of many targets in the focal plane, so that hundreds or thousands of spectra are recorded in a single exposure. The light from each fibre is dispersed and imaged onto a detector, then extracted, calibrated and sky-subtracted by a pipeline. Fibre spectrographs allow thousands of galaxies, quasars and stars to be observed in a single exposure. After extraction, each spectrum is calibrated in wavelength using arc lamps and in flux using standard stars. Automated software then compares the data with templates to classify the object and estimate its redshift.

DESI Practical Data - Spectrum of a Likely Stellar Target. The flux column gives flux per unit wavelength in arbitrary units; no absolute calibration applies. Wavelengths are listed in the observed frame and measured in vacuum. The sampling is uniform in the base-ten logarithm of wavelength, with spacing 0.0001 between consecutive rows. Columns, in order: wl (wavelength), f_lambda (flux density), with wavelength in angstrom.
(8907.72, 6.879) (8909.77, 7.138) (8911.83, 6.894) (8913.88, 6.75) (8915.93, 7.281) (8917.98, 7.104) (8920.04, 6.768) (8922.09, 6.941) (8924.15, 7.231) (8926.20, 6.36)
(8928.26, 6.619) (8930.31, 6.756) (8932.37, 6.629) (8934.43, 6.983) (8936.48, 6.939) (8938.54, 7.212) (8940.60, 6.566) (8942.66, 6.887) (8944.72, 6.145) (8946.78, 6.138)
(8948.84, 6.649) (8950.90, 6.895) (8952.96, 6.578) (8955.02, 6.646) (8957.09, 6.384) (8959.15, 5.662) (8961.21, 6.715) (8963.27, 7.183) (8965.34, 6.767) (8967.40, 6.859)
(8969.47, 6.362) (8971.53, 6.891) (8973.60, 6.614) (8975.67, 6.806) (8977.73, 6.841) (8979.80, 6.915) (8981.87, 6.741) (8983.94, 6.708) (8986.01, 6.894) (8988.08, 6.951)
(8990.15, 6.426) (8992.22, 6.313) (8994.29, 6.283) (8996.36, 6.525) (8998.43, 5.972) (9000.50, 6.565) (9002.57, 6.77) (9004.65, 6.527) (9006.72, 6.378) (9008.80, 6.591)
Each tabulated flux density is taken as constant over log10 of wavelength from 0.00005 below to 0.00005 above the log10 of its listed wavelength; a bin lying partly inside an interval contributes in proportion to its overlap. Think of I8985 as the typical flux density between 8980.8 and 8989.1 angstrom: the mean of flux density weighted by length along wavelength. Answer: 6.82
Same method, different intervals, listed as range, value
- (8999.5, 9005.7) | 6.62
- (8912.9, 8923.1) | 6.97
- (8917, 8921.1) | 6.93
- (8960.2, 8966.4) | 6.89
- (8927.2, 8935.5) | 6.75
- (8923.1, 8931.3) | 6.74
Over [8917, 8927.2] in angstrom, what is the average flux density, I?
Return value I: 6.88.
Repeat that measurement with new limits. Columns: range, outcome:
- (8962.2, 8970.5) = 6.79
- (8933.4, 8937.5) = 6.97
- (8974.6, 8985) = 6.8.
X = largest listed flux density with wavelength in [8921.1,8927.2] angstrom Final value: 7.231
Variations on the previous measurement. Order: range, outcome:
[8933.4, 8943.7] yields 7.212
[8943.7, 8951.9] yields 6.895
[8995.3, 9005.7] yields 6.77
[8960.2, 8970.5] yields 7.183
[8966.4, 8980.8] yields 6.915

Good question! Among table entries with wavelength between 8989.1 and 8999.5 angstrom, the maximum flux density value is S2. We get 6.525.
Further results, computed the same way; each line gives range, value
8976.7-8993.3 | 6.951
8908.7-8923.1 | 7.281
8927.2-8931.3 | 6.756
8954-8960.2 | 6.646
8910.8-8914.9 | 6.894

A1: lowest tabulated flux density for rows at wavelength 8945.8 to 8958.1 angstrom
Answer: 6.138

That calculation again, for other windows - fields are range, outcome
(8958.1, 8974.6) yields 5.662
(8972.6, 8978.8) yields 6.614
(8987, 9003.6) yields 5.972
